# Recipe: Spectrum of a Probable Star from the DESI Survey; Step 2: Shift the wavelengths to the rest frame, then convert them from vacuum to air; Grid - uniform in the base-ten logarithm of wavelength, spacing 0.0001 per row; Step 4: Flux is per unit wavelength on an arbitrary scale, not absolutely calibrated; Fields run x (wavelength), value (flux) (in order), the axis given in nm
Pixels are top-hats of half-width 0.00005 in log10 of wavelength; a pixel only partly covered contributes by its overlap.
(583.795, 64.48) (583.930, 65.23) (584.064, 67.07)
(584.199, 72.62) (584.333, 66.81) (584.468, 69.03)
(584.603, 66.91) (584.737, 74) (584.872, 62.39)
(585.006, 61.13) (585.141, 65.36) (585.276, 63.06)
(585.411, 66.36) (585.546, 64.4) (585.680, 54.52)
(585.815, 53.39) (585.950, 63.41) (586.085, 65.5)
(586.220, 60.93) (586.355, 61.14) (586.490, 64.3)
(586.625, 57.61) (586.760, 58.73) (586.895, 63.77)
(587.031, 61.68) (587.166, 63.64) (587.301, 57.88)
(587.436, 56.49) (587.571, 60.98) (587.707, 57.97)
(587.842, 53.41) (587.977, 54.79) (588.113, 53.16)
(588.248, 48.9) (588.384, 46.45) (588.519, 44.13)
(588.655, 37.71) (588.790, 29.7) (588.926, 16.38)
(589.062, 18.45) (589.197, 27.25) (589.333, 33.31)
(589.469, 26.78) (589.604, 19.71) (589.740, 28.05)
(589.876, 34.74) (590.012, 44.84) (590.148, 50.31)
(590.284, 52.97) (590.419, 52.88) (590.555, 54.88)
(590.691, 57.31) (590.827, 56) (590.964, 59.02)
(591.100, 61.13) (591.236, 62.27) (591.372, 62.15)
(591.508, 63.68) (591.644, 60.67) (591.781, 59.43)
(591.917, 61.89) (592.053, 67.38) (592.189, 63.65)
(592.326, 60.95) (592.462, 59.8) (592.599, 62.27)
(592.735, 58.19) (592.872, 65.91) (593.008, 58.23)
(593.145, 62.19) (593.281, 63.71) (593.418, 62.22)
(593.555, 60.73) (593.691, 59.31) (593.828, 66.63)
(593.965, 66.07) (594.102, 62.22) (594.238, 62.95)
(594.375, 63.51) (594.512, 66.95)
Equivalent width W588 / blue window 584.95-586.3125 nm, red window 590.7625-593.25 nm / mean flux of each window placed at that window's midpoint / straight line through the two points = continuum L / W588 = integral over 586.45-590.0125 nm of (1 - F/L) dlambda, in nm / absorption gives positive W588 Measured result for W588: 0.959 nm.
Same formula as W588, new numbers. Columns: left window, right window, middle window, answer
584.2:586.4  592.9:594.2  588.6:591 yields 0.93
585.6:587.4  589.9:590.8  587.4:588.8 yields 0.17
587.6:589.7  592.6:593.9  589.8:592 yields -0.26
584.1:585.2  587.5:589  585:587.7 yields -0.21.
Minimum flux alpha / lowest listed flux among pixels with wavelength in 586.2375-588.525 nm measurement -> 44.13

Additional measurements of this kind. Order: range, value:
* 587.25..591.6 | 16.38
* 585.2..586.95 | 53.39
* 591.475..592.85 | 58.19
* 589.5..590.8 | 19.71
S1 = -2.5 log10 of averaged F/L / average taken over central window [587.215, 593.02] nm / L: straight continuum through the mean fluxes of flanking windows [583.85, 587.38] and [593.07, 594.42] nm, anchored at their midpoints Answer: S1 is 0.25 mag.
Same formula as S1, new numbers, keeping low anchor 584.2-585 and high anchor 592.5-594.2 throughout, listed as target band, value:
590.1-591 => 0.171 mag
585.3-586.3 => 0.097 mag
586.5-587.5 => 0.104 mag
